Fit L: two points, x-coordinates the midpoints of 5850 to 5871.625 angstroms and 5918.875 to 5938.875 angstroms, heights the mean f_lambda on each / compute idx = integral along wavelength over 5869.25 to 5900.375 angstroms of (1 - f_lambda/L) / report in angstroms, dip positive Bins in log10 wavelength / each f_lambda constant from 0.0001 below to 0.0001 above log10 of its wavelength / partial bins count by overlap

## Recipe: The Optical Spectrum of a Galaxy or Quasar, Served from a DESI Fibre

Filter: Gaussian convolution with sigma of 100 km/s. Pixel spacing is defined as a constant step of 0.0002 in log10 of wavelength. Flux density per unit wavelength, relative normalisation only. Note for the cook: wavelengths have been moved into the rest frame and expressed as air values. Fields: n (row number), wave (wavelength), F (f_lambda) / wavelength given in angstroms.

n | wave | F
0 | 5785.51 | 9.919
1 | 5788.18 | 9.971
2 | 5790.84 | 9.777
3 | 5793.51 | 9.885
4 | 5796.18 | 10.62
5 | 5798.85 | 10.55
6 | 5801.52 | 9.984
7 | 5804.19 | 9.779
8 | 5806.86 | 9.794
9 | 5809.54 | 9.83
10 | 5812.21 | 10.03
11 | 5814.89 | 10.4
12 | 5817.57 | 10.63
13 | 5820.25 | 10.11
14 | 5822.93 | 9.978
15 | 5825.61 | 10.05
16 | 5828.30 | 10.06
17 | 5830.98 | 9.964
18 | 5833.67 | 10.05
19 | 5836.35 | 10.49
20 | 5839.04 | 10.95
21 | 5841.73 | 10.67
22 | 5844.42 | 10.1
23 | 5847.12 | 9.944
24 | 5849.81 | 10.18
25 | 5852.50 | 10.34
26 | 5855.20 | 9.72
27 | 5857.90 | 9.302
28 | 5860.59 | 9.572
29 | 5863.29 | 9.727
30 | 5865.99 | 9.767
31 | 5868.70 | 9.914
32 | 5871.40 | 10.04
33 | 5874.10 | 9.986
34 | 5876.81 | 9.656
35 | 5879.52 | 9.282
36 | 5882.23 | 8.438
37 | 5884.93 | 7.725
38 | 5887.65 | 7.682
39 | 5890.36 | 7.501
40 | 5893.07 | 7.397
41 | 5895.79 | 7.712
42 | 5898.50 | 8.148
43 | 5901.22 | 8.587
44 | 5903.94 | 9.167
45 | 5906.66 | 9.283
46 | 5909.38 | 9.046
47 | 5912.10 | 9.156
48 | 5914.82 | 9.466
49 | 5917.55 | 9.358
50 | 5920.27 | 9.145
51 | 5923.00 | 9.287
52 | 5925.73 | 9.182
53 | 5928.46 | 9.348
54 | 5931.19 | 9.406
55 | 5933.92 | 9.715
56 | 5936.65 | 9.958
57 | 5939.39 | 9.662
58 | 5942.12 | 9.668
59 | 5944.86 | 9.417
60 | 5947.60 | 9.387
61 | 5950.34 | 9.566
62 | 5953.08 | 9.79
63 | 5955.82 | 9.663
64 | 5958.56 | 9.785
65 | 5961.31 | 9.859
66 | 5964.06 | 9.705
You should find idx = 3.7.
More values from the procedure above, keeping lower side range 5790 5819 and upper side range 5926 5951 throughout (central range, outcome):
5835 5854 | -0.8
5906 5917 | 0.5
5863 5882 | 0.3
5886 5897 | 2.5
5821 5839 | -0.3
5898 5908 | 0.9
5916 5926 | 0.4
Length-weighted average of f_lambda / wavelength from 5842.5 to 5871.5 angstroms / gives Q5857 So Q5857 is 9.88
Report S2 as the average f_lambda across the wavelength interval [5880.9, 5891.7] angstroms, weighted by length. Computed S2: 7.84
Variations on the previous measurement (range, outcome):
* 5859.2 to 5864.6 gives 9.66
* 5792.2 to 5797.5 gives 10.3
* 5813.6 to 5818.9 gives 10.5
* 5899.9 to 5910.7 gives 9.02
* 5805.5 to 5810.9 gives 9.82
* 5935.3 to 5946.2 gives 9.67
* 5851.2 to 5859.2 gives 9.78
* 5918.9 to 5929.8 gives 9.24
